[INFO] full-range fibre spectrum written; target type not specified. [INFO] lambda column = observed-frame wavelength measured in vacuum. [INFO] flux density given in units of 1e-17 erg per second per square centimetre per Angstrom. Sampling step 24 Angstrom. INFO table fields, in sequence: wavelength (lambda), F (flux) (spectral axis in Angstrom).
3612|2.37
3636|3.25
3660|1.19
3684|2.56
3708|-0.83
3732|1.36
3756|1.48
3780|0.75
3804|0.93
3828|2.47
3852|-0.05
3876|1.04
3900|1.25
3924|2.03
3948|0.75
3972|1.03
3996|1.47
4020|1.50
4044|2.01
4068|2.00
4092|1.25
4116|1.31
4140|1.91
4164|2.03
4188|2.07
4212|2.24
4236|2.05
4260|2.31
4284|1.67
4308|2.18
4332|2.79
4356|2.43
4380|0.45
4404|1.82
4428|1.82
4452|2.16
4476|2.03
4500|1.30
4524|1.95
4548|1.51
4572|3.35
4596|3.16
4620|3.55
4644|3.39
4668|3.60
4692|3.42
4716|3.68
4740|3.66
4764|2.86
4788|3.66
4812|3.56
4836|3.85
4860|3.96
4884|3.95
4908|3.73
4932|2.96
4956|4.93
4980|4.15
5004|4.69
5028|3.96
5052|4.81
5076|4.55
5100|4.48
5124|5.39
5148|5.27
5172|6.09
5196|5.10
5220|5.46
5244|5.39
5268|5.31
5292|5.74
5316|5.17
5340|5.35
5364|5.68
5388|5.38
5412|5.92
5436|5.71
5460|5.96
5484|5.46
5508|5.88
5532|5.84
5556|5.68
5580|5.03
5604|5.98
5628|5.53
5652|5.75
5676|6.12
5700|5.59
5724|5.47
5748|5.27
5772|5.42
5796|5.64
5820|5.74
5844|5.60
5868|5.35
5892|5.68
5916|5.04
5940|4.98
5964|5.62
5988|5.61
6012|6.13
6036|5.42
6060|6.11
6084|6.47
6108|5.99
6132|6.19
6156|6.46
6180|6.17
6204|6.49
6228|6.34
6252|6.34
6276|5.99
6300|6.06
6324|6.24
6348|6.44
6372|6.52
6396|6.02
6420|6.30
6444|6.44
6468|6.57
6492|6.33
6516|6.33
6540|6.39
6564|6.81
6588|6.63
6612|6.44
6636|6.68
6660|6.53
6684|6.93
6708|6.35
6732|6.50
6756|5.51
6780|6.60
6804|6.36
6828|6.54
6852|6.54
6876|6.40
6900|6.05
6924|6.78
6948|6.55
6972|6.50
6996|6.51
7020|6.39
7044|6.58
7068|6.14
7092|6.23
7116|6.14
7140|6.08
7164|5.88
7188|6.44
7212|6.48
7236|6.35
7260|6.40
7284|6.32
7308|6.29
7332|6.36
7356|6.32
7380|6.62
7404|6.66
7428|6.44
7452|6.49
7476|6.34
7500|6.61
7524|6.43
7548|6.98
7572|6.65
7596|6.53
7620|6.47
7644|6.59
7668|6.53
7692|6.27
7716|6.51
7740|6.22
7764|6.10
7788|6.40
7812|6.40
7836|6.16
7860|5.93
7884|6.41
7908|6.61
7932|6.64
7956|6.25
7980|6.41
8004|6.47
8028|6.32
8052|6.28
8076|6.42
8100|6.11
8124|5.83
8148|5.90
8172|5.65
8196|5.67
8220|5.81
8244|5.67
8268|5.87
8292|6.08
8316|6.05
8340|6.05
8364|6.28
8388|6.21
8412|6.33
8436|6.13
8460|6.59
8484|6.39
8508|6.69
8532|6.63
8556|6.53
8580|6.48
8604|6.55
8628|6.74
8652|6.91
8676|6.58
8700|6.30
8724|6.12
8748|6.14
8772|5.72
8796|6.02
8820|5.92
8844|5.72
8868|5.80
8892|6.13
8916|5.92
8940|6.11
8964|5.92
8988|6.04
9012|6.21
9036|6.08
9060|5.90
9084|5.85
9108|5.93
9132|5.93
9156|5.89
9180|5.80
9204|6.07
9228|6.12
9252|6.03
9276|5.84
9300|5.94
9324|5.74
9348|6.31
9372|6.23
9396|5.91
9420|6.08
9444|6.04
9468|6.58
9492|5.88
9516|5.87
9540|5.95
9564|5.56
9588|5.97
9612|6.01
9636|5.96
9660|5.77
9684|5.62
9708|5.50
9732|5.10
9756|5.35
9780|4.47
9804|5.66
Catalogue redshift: 0.145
